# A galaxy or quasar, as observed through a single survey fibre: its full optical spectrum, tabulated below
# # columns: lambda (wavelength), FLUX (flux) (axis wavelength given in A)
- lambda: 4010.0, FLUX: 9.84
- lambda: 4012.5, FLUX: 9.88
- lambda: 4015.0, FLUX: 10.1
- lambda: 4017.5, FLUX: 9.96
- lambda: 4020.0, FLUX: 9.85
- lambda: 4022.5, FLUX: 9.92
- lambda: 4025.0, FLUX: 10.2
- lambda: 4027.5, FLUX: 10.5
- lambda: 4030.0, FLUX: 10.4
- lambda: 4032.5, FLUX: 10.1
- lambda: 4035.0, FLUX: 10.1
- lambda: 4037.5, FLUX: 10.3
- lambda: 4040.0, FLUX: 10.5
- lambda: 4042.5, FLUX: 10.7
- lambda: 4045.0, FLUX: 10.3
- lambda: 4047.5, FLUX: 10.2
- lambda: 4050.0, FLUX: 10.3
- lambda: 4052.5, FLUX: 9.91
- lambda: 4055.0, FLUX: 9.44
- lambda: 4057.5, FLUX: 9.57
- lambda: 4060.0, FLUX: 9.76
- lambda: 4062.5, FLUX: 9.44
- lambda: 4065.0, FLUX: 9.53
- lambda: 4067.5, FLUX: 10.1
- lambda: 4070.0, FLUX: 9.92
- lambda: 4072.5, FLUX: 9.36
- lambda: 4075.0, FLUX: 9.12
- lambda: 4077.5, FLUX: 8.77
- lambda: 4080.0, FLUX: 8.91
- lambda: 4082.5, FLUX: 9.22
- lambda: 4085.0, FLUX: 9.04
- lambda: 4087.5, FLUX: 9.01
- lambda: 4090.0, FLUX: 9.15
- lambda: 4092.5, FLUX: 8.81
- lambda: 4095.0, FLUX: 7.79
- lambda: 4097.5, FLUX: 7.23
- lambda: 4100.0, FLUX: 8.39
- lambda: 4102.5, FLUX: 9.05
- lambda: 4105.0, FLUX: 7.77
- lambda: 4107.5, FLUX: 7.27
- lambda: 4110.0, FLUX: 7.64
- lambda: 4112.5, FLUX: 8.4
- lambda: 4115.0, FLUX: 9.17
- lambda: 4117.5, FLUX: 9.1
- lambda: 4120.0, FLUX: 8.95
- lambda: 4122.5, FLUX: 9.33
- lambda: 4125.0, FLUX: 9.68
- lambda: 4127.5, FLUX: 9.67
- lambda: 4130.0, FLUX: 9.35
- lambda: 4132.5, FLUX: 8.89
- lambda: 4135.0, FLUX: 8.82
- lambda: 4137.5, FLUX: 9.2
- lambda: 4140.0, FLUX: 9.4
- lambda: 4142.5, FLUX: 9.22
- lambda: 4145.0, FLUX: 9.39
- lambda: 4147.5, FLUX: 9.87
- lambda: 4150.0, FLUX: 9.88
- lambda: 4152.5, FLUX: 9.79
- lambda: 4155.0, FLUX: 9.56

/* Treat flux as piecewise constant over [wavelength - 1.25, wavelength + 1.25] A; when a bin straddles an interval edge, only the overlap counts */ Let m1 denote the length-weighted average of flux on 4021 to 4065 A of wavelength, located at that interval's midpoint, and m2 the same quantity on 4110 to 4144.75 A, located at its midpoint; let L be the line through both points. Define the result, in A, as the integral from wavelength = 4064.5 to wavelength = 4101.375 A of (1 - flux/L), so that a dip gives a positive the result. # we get 2.6 A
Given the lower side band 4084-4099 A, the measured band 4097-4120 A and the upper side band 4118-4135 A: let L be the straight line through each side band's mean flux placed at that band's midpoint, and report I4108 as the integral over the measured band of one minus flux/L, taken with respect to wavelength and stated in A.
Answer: 1.5 A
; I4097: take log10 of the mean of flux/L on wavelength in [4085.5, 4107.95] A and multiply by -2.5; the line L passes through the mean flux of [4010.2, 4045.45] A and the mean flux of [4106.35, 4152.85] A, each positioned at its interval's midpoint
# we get 0.14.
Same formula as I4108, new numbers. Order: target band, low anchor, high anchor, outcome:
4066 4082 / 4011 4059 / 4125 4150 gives 0.8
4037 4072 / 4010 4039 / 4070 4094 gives -1.5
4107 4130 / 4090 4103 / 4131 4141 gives -0.4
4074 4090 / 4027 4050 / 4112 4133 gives 1.2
